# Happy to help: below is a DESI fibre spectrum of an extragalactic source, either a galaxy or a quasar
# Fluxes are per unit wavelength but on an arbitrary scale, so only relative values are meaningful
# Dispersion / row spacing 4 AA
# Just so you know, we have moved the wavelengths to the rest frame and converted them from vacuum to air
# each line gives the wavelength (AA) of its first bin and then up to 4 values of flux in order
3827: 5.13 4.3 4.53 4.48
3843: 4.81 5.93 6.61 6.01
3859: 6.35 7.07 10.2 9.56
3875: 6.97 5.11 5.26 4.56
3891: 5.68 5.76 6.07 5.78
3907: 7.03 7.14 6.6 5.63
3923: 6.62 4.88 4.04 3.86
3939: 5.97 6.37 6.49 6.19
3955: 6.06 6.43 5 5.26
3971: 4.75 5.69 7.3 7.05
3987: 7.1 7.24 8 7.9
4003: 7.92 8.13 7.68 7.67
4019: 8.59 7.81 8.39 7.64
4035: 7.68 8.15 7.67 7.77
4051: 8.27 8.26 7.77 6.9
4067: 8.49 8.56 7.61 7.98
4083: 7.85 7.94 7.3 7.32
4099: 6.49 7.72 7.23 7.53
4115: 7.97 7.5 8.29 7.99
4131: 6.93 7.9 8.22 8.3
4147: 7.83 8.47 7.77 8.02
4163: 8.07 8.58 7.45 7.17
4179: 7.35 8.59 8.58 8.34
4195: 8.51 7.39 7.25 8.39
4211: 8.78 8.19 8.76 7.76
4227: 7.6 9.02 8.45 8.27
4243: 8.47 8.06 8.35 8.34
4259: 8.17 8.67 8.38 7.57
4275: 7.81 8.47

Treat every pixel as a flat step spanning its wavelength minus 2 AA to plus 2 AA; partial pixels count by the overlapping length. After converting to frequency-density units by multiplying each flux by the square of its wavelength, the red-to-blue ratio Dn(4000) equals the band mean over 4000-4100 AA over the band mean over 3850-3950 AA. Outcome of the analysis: 1.36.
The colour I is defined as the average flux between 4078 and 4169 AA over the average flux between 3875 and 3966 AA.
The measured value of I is 1.35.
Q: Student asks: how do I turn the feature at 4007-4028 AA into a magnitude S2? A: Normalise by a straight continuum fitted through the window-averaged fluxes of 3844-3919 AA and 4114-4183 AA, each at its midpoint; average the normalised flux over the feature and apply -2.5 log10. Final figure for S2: -0.12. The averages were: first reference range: 6.49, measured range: 8.02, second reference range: 7.89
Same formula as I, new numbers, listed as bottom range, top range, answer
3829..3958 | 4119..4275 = 1.35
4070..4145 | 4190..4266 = 1.07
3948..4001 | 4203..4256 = 1.28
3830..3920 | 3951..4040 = 1.15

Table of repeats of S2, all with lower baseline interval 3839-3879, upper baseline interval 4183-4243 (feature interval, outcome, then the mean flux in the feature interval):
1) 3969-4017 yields 0.026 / 7.2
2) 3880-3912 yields 0.193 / 5.85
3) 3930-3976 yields 0.287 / 5.54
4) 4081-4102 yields 0.053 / 7.4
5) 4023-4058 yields -0.056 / 7.96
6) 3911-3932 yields 0.220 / 5.78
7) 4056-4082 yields -0.031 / 7.9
